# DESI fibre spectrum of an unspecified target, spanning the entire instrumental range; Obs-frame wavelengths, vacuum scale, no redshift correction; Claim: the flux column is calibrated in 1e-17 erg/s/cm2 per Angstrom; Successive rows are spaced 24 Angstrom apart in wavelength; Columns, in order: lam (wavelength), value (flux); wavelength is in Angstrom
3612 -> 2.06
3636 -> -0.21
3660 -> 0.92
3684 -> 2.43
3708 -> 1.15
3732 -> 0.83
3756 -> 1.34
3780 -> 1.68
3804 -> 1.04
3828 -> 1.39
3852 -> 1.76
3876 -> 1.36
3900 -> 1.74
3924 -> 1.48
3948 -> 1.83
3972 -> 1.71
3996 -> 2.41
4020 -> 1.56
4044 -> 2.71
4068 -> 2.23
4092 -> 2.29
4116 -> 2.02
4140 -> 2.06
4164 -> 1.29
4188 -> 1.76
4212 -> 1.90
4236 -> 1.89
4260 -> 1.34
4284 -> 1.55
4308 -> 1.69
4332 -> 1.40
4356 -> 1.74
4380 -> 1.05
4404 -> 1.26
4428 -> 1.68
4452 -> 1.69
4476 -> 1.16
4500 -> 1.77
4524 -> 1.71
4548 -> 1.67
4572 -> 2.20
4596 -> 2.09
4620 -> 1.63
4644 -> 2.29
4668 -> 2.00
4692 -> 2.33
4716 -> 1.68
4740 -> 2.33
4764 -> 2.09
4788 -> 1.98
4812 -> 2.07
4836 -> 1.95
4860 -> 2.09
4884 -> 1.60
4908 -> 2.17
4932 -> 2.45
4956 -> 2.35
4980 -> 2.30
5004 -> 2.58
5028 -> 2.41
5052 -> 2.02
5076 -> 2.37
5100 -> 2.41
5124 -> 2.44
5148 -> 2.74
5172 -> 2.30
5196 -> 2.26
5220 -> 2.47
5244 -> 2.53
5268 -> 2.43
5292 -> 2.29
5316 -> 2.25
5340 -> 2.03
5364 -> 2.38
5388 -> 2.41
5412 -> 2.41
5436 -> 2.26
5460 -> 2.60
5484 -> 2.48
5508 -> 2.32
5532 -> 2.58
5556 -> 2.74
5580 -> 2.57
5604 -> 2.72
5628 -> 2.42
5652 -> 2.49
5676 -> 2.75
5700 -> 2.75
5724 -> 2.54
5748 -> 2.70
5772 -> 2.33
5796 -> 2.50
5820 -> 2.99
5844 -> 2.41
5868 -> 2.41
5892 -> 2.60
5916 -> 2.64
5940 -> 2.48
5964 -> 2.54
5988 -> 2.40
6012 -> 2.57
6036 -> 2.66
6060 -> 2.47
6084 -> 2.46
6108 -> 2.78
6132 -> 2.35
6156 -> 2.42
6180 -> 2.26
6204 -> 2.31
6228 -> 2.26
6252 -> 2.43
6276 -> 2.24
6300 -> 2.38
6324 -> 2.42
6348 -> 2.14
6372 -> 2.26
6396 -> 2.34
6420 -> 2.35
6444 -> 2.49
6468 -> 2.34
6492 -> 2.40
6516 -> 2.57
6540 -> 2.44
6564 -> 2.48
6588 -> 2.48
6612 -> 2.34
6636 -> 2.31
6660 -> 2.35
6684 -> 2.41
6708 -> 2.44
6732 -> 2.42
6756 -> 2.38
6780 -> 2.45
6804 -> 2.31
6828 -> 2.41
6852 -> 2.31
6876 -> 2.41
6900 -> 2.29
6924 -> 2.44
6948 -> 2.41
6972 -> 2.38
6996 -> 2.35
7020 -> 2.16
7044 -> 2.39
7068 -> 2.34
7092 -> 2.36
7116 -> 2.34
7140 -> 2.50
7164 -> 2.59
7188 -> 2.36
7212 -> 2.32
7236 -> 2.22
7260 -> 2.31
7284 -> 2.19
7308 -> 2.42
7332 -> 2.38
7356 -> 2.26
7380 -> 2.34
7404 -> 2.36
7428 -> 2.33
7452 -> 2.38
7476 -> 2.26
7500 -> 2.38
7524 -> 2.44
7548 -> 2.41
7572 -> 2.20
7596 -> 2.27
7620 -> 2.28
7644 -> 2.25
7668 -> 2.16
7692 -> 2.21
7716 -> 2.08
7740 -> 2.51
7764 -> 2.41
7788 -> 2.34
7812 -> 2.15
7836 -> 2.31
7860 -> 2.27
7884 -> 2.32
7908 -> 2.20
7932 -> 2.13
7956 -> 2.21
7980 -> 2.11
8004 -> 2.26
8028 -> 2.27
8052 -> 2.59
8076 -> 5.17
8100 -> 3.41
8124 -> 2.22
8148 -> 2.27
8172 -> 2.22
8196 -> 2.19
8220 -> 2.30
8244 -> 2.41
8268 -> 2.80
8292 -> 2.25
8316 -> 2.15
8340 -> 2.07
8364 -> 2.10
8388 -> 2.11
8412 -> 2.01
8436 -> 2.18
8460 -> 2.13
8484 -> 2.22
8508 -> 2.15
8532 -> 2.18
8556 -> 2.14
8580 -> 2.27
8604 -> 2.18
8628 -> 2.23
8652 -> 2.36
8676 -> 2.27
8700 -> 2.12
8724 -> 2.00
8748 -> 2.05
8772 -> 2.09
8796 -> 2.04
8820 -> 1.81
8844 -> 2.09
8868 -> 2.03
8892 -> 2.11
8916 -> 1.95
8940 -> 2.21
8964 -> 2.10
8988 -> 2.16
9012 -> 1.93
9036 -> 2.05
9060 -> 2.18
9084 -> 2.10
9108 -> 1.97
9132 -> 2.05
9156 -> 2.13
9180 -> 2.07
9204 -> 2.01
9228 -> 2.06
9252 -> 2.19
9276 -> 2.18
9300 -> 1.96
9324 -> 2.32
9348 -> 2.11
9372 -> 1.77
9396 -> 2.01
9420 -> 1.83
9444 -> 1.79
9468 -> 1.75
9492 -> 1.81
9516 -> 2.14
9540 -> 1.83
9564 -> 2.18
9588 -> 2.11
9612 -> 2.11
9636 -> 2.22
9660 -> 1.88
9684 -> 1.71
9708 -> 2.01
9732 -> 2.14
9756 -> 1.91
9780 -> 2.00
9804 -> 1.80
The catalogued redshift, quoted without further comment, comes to 0.23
